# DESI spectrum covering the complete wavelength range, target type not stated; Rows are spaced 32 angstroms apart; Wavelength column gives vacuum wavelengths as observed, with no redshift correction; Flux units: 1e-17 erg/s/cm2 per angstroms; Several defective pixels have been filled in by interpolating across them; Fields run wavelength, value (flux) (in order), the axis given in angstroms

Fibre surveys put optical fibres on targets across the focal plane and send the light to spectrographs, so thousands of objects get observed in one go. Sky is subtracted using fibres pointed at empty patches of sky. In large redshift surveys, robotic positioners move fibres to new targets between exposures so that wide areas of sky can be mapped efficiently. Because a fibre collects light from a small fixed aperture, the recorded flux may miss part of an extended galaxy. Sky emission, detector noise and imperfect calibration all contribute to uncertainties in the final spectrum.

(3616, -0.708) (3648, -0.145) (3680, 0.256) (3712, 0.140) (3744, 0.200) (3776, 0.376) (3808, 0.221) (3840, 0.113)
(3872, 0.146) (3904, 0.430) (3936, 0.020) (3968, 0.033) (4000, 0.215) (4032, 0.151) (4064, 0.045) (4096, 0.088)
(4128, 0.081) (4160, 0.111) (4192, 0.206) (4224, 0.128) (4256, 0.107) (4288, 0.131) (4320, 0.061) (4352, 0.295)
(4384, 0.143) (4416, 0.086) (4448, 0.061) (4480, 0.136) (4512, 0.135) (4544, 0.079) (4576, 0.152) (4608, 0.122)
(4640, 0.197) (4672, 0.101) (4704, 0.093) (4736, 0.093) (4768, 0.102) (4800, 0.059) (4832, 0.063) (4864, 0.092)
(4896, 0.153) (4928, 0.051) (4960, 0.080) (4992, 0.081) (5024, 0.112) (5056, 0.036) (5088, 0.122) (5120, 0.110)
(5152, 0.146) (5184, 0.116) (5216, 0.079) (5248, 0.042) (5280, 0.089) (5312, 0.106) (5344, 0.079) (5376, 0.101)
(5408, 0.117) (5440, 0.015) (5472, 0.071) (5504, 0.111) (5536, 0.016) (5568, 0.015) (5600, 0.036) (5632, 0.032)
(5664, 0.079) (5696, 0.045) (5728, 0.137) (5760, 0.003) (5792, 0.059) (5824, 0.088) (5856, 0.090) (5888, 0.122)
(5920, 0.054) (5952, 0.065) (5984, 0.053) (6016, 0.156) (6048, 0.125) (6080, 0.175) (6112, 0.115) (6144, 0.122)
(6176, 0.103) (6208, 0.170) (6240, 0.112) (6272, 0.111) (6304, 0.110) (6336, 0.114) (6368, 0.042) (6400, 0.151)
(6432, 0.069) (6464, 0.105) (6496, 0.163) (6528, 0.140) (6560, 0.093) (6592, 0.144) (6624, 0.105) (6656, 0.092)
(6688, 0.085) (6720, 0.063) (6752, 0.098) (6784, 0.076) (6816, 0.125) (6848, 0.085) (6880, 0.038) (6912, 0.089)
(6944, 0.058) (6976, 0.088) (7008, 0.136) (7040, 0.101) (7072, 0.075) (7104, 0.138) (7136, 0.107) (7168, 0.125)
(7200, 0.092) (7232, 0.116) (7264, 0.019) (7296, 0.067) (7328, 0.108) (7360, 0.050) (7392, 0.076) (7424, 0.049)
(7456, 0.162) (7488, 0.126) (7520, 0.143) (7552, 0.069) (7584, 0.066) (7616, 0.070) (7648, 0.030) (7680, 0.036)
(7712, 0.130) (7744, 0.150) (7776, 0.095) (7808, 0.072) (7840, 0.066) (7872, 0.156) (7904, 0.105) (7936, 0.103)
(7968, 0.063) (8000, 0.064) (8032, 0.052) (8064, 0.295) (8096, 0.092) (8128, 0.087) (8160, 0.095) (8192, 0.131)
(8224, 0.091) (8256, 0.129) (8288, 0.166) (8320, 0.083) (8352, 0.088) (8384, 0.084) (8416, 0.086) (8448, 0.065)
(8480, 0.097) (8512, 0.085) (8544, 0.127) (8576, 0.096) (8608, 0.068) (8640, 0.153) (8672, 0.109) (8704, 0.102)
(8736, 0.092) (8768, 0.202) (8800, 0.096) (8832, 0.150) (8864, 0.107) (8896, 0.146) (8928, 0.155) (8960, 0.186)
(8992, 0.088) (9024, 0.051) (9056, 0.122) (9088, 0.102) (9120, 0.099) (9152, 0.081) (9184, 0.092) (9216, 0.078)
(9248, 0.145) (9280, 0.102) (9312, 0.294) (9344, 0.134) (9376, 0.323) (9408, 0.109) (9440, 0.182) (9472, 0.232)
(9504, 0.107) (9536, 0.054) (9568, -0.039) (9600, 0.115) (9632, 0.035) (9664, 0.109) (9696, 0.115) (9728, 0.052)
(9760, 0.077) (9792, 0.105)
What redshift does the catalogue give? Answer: 1.16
